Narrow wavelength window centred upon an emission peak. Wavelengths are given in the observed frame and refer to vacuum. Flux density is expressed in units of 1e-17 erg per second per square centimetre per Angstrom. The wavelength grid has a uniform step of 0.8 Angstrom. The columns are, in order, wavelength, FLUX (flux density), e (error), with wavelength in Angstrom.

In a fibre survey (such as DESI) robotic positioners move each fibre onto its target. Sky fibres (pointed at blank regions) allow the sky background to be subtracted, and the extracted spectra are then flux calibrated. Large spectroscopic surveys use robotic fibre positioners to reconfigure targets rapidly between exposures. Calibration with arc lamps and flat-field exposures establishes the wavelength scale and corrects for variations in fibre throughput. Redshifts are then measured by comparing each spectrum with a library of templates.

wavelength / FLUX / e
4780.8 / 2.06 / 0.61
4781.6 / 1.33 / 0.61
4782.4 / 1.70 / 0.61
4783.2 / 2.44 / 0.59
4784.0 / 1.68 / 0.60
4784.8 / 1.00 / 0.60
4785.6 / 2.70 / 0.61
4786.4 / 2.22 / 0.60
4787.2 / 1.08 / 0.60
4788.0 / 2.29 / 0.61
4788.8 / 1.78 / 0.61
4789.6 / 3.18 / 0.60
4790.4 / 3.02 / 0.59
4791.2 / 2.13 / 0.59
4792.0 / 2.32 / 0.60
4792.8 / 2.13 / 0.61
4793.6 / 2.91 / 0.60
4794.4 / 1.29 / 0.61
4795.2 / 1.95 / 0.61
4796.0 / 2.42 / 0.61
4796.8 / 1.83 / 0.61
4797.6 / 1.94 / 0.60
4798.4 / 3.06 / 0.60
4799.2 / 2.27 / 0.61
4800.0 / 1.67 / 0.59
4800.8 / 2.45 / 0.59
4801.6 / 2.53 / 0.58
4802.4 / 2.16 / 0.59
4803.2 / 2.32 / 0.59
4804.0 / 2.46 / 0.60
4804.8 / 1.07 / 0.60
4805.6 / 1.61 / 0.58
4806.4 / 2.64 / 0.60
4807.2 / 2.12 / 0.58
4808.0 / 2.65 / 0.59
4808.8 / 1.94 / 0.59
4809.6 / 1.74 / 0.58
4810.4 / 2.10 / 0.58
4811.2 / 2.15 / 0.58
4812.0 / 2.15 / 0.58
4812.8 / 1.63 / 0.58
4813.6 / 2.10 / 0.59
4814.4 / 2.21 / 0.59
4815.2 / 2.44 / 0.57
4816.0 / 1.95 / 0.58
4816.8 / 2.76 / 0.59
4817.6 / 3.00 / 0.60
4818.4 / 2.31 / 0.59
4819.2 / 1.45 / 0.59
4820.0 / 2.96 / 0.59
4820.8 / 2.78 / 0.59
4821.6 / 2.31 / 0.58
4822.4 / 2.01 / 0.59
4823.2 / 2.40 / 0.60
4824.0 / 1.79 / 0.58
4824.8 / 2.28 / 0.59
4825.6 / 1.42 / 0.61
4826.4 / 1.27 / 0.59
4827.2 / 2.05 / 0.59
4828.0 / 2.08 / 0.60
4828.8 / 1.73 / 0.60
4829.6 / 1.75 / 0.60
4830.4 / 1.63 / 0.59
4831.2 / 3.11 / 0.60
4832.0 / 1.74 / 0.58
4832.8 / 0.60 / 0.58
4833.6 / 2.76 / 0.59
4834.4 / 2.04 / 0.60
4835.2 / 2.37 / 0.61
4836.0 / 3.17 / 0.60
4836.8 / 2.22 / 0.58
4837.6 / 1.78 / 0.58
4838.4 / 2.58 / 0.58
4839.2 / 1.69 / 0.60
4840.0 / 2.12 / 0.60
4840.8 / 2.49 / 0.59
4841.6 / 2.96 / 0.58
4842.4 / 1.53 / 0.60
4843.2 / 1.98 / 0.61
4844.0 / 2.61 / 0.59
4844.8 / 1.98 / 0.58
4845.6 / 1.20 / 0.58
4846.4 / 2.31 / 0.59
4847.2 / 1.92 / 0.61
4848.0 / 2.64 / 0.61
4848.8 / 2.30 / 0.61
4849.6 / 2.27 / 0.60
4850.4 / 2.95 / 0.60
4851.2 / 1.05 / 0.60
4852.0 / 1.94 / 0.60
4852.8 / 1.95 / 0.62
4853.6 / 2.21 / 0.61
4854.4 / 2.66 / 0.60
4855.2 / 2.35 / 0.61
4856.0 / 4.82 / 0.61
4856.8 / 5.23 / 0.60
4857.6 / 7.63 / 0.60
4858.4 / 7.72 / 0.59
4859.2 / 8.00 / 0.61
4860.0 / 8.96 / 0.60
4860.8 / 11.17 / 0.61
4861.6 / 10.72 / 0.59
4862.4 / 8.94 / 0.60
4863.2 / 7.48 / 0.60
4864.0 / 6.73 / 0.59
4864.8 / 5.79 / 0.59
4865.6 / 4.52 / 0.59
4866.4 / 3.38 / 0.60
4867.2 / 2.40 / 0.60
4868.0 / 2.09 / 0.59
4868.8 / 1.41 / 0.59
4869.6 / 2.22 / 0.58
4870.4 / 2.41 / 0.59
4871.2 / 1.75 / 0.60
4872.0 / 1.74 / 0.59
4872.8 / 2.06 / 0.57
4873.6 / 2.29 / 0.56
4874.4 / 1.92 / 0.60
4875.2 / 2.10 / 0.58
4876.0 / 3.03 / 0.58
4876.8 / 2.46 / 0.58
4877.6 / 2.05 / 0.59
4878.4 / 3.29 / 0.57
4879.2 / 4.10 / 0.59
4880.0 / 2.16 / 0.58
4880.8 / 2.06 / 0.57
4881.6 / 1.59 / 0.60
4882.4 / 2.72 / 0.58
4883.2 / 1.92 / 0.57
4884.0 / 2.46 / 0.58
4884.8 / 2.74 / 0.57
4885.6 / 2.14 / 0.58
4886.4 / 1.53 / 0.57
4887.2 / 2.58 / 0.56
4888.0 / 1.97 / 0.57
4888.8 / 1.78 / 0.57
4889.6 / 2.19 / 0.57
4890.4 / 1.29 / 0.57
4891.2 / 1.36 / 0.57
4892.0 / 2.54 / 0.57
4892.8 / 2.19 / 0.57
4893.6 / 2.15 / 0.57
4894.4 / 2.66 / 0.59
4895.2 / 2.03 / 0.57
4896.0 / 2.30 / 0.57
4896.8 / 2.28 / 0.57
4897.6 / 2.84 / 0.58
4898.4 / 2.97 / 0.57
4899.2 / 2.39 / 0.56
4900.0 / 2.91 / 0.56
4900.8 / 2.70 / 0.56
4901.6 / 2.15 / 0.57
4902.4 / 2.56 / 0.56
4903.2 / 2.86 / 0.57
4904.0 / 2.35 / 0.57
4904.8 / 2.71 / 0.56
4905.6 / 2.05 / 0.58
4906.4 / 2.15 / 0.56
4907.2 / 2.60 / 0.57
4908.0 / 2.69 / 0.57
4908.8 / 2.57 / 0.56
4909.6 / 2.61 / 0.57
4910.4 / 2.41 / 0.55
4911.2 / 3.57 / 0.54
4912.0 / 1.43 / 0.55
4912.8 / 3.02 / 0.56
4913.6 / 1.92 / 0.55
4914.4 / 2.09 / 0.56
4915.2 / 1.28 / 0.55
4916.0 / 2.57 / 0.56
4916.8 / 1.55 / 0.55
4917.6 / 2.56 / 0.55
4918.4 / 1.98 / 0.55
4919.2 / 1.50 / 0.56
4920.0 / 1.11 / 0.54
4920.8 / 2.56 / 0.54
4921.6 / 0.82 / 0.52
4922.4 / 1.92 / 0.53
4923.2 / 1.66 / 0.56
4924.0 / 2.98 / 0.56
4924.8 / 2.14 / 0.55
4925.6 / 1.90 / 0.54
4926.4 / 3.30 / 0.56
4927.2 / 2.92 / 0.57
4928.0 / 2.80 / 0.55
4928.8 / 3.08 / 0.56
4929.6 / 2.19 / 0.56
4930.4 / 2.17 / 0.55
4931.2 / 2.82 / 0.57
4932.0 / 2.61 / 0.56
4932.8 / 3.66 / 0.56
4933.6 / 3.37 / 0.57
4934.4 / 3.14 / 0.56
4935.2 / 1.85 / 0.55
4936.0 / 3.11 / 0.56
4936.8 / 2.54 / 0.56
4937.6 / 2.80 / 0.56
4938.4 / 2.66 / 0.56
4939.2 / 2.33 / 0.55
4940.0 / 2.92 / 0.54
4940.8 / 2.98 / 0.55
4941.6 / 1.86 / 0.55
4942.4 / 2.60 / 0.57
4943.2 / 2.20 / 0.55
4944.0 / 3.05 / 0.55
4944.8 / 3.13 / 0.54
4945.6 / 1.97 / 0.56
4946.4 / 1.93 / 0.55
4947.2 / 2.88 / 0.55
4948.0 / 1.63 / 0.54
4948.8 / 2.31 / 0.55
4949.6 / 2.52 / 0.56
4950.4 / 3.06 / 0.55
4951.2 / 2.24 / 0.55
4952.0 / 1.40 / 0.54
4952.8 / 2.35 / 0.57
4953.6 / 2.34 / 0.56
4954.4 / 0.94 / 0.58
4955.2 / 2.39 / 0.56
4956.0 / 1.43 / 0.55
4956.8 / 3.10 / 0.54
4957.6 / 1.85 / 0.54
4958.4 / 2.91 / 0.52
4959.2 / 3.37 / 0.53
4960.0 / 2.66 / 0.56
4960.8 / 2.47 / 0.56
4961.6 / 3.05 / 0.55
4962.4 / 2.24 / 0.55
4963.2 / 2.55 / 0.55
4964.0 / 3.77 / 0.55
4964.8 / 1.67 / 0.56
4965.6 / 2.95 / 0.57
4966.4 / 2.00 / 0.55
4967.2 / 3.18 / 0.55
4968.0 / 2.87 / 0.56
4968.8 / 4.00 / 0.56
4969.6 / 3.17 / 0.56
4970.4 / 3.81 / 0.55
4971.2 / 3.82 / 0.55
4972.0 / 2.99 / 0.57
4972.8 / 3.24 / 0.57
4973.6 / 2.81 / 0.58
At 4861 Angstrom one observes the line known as [O II]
